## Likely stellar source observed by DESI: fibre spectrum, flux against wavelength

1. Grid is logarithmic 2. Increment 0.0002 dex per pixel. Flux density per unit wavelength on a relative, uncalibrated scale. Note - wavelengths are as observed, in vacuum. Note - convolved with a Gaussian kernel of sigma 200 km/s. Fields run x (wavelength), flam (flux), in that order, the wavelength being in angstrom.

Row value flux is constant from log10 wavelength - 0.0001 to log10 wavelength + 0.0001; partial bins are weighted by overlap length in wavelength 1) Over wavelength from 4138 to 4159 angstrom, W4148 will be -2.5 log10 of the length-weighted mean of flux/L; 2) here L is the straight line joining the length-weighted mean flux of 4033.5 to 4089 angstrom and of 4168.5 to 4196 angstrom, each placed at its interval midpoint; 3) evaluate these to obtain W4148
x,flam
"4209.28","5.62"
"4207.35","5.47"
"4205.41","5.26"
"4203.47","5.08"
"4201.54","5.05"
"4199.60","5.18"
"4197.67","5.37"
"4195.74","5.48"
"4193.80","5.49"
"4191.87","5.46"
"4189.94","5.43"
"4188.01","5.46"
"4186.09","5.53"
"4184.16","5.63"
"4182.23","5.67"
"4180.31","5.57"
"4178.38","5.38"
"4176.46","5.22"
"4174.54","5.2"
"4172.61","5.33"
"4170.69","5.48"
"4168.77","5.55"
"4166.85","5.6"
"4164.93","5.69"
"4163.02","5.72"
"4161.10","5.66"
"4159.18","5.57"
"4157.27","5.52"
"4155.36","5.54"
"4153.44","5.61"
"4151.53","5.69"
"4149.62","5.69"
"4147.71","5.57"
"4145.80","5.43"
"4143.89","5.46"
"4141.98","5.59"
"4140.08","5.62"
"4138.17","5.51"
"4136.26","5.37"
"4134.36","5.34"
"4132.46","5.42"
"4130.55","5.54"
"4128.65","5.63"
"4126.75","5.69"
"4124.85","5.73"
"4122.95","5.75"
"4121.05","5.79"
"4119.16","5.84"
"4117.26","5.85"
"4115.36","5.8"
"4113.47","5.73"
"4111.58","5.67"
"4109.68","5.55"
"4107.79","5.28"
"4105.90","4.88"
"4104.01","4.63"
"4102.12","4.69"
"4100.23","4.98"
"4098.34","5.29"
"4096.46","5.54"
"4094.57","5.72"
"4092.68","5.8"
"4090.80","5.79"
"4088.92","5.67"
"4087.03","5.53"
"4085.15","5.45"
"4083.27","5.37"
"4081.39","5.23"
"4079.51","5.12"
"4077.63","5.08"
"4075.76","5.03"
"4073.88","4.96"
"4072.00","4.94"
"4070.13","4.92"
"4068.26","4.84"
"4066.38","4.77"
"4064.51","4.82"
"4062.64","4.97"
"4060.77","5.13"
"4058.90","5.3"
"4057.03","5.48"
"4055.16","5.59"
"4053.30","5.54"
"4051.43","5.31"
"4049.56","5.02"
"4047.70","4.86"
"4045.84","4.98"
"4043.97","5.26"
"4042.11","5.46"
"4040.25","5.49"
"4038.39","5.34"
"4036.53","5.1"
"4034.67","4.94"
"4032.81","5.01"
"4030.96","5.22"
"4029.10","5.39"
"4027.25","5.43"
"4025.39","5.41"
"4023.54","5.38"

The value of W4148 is -0.04 mag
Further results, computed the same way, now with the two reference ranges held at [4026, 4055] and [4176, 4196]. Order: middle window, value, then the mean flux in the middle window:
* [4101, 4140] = -0.022 mag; 5.48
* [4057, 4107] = 0.027 mag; 5.18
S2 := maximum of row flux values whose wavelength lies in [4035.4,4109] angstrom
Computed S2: 5.8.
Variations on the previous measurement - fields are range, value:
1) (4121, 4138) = 5.79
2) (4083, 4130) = 5.85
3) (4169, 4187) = 5.67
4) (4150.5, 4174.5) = 5.72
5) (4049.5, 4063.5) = 5.59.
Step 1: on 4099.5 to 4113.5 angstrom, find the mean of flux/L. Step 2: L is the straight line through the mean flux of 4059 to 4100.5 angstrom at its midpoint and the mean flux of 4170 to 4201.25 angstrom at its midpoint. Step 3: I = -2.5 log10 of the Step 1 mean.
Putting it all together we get 0.03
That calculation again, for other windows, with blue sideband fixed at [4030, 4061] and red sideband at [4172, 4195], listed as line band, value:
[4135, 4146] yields -0.02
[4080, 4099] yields -0.05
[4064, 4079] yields 0.07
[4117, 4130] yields -0.08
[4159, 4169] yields -0.04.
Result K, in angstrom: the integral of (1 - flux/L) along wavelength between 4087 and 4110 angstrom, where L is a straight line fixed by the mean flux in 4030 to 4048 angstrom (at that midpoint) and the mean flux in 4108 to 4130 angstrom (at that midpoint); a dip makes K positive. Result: 1.0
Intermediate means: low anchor 5.18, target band 5.32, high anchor 5.71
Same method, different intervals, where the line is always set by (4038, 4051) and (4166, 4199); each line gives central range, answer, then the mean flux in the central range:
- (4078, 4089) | -0.18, 5.35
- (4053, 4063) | -0.23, 5.34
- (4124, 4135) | -0.42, 5.56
